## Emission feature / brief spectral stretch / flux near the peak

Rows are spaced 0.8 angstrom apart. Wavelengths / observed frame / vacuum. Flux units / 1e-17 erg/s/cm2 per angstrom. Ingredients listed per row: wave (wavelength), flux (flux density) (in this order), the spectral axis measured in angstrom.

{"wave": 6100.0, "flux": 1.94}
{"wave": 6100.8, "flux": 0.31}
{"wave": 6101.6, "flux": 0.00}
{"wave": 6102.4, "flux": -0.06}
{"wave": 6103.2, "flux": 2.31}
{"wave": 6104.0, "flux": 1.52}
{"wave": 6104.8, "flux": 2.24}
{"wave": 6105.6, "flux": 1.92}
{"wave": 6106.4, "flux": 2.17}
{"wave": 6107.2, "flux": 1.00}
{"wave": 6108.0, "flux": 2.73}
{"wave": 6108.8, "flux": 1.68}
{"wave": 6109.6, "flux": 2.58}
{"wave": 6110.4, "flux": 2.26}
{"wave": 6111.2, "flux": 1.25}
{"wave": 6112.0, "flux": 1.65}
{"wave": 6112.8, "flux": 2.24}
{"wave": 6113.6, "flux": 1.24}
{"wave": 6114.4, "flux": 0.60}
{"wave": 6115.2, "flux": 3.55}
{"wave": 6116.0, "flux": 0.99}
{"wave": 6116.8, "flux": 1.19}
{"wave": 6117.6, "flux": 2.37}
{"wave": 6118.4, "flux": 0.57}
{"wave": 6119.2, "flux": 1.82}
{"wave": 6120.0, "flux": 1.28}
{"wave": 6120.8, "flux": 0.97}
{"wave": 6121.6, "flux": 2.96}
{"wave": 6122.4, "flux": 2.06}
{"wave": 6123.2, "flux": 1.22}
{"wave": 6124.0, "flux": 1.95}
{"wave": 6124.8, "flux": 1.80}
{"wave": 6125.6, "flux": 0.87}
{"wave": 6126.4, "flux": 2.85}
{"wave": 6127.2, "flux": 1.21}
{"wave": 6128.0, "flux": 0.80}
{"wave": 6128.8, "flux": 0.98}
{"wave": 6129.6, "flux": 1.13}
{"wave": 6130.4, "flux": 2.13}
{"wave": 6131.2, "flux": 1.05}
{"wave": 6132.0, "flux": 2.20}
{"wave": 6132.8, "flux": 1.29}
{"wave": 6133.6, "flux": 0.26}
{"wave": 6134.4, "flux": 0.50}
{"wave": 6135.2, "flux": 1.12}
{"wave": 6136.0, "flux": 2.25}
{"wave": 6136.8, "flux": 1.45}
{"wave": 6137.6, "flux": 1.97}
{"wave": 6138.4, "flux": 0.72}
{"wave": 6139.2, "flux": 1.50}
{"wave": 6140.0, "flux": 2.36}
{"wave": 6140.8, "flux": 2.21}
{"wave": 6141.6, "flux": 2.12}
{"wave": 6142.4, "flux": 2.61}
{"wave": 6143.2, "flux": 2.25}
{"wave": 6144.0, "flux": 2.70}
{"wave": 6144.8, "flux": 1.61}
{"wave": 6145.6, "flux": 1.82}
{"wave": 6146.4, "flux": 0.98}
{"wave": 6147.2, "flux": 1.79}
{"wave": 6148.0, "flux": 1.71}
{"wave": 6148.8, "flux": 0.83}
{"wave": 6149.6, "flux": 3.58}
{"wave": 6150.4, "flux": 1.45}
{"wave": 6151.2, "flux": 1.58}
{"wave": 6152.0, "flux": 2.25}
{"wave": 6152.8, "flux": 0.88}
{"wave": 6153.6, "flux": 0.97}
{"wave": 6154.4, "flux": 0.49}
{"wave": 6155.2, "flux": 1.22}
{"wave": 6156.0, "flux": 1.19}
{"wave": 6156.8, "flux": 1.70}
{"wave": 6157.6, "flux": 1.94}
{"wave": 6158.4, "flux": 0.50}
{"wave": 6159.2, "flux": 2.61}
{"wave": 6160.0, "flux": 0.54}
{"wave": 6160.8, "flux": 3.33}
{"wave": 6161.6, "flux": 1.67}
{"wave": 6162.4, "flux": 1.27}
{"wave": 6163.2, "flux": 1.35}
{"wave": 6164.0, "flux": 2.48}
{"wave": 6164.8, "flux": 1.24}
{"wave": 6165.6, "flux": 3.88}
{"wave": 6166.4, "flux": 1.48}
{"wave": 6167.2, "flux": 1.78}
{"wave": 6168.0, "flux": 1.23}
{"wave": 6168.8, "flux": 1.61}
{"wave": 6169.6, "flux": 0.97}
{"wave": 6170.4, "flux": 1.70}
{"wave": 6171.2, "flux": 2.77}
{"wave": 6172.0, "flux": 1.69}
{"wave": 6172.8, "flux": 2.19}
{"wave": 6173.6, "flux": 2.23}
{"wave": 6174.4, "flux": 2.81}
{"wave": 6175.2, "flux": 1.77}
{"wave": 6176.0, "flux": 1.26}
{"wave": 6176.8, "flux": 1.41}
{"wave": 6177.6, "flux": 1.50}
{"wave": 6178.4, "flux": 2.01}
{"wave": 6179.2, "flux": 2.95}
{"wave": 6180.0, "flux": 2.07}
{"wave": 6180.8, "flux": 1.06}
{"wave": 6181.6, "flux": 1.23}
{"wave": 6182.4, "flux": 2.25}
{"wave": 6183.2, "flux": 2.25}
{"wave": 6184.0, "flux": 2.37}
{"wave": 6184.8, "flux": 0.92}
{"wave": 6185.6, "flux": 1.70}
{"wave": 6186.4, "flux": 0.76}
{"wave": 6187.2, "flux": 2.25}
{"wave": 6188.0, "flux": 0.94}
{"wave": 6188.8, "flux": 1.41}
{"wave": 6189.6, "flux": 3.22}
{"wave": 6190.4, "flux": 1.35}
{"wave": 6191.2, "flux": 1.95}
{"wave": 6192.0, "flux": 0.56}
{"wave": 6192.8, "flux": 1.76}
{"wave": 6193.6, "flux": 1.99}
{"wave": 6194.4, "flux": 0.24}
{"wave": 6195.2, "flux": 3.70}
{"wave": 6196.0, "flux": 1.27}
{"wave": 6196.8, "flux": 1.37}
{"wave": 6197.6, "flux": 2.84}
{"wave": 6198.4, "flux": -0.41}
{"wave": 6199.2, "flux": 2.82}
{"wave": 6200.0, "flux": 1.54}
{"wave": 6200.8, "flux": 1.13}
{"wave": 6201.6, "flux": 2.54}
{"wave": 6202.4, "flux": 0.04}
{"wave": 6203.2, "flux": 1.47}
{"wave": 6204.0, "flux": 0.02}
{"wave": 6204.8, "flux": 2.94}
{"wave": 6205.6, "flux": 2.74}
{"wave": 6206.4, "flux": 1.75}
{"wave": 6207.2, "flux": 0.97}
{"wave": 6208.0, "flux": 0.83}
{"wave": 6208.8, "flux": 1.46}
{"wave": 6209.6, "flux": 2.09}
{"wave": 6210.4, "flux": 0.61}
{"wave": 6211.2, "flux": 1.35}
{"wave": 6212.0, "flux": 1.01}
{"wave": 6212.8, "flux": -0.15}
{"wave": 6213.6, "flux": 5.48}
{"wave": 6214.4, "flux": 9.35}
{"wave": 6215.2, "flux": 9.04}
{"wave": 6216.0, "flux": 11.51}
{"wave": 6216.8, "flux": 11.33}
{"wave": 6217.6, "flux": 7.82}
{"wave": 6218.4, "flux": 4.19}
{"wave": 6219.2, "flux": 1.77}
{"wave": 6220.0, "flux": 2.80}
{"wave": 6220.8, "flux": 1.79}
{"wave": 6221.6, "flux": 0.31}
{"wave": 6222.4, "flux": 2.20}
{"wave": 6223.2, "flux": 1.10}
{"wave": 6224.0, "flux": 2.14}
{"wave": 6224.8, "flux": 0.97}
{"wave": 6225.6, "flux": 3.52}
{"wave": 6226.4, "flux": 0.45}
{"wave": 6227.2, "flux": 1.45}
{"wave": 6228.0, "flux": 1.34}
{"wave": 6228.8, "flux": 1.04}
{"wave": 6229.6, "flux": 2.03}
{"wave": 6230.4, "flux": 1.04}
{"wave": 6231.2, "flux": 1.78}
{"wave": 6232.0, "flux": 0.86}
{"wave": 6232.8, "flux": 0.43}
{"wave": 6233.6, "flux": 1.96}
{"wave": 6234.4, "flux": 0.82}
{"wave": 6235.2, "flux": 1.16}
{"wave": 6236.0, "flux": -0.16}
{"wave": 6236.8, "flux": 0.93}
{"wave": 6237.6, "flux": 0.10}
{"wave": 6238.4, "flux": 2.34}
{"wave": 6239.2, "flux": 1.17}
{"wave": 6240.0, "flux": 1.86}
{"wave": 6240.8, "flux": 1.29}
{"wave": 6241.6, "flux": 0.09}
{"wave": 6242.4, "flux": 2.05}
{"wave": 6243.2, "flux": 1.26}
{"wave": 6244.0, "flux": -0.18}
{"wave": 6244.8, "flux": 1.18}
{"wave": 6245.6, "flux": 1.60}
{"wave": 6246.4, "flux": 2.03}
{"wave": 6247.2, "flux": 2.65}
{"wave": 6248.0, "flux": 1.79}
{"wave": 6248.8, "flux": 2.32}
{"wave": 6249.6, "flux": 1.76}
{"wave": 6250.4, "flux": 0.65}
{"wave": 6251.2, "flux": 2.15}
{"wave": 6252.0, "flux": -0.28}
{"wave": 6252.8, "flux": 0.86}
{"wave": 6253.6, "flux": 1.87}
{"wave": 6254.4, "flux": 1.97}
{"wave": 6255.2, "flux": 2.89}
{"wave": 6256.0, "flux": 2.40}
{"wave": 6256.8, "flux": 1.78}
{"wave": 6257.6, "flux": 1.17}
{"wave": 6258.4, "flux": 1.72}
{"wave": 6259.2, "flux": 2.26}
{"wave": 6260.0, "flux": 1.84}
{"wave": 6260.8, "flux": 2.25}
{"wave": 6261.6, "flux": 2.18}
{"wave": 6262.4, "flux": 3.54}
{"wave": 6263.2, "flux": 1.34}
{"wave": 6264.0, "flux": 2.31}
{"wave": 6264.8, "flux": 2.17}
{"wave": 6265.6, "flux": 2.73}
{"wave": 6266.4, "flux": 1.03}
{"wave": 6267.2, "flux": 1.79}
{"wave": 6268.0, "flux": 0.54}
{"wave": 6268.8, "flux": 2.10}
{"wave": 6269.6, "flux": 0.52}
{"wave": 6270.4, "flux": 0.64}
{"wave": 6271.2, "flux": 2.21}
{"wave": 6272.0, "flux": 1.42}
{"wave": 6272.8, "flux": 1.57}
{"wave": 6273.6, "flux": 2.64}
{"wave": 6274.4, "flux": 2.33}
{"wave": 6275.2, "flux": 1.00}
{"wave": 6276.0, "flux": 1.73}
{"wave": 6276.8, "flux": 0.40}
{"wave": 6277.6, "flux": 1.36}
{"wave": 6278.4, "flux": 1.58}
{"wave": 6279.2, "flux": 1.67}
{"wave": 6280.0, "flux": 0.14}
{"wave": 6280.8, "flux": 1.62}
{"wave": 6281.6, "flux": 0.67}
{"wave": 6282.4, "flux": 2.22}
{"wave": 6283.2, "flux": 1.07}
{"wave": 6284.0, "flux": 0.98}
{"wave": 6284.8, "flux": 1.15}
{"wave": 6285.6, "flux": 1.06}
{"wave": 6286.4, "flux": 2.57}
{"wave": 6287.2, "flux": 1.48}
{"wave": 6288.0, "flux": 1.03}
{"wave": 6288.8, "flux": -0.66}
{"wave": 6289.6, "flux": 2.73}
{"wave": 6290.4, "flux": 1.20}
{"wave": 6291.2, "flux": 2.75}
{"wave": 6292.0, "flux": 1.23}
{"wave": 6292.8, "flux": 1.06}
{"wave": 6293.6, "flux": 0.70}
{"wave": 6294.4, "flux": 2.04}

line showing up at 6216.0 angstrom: H-beta 4861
